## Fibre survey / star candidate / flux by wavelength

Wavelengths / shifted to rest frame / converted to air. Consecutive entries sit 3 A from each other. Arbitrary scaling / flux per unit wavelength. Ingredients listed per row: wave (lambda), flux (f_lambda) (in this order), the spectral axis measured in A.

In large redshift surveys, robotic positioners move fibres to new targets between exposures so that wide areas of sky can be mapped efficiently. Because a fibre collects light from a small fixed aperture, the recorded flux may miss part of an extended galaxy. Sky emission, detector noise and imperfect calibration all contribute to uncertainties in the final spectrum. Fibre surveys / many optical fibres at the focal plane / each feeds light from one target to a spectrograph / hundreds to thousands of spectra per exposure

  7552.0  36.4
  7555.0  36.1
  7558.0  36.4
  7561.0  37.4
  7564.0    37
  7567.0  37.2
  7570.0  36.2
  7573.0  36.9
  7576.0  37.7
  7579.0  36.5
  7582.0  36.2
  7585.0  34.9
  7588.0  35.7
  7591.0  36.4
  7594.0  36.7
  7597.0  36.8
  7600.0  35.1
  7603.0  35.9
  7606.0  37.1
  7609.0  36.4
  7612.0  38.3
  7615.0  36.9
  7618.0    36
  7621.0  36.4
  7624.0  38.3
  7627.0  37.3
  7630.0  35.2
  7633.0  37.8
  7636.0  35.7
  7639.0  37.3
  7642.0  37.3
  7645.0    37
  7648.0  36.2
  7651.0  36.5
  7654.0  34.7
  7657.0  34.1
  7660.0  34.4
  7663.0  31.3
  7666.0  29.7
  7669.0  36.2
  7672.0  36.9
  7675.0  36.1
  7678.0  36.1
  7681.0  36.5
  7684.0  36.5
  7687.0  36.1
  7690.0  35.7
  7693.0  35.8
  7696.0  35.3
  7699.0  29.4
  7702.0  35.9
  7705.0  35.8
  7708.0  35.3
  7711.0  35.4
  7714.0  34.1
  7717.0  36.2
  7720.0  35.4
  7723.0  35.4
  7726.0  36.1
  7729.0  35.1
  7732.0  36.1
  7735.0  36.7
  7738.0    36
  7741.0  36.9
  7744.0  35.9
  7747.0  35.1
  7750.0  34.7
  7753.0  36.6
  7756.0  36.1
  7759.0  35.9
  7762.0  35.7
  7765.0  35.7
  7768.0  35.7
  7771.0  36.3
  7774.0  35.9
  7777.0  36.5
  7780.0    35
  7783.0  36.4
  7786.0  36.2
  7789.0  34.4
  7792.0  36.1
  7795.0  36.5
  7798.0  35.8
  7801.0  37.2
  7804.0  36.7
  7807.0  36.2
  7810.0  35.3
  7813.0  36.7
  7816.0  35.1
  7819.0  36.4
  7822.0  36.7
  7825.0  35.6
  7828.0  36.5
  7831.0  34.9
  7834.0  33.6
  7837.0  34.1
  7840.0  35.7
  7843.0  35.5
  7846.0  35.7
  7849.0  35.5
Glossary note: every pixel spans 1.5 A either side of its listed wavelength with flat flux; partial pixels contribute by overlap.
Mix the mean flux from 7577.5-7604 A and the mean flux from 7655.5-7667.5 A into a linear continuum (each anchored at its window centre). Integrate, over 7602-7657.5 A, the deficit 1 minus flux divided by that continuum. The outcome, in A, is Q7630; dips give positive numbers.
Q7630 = -4.2 A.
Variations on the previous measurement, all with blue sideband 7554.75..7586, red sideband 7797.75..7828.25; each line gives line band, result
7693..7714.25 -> 1.1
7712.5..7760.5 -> 0.8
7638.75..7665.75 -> 1.1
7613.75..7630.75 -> -0.1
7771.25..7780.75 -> 0.1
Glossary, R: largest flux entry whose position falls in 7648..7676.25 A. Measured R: 36.9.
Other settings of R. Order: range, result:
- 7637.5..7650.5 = 37.3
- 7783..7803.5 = 37.2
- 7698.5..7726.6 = 36.2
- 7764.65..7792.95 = 36.5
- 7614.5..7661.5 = 38.3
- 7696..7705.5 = 35.9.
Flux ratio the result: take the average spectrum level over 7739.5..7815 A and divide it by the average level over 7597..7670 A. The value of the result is 1.0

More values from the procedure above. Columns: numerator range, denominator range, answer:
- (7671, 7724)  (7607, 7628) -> 0.96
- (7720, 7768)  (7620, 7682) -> 1.00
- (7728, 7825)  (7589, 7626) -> 0.98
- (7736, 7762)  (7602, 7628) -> 0.97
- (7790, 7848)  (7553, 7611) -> 0.98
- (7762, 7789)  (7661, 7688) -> 1.02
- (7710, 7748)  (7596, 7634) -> 0.97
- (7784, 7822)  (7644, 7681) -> 1.03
